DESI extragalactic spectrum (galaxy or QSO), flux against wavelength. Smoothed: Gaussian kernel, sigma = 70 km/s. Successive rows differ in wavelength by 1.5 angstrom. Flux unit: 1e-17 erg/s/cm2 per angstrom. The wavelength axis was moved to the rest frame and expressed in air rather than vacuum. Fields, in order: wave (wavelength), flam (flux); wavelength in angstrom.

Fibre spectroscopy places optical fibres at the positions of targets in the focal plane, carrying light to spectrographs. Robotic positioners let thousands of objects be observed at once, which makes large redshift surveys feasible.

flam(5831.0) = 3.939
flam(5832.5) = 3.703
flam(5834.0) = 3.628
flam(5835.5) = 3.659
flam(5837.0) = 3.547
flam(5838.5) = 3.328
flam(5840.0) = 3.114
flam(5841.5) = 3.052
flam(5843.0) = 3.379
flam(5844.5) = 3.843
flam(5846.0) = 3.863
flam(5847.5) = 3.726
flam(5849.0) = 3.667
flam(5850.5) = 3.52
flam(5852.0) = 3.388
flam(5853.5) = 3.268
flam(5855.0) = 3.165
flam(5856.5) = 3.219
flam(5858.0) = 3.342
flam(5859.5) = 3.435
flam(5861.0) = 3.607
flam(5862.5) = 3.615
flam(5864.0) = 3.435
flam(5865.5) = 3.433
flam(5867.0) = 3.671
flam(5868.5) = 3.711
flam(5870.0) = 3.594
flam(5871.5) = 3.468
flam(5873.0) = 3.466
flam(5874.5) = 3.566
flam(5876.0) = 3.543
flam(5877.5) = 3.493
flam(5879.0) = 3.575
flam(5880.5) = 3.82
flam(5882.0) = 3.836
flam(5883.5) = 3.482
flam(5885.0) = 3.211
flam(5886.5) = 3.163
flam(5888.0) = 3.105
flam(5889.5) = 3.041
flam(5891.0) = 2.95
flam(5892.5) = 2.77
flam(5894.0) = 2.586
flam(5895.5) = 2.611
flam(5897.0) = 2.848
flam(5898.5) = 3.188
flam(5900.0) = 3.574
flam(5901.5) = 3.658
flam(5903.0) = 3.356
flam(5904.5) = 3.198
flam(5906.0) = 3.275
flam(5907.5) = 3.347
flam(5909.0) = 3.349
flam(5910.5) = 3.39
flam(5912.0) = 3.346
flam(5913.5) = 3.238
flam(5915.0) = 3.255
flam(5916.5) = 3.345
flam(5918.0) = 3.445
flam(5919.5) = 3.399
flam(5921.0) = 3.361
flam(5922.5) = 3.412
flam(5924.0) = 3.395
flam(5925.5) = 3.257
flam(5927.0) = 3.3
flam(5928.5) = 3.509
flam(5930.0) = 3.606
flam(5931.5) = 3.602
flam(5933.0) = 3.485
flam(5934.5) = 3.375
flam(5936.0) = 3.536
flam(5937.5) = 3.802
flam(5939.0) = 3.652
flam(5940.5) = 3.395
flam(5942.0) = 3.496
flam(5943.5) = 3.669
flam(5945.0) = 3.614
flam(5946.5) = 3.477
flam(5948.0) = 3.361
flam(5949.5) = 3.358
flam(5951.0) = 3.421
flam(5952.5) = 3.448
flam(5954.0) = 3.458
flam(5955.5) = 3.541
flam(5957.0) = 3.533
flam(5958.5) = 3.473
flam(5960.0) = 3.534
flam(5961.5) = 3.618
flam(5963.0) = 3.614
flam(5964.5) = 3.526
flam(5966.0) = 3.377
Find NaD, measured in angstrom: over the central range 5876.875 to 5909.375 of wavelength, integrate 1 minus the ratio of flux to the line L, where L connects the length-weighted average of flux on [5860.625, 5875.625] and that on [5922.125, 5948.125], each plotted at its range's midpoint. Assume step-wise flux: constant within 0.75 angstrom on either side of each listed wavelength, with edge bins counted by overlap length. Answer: 2.7 angstrom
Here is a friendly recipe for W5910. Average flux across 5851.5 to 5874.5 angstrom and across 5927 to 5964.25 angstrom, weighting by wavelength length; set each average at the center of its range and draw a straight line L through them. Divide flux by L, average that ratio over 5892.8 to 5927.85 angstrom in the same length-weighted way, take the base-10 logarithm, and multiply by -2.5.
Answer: 0.07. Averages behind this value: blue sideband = 3.46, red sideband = 3.52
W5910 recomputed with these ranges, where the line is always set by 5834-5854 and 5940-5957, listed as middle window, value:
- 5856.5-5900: 0.047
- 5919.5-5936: 0.016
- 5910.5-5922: 0.044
